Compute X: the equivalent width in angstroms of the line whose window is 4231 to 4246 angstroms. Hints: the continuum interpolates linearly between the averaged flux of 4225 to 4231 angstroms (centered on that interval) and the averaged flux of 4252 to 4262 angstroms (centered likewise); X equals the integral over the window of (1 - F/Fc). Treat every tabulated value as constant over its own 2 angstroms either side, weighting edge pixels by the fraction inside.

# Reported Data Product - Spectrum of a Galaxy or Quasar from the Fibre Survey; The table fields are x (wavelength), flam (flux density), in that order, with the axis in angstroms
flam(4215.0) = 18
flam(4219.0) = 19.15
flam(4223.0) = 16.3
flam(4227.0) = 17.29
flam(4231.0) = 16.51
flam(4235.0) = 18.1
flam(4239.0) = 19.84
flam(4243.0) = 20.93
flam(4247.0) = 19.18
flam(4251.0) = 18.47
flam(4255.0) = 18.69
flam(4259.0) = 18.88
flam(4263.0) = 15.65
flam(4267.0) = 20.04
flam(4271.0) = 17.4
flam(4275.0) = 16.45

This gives -1.39 angstroms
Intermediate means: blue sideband 17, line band 19.2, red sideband 18.4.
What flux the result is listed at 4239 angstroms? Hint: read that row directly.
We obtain 19.84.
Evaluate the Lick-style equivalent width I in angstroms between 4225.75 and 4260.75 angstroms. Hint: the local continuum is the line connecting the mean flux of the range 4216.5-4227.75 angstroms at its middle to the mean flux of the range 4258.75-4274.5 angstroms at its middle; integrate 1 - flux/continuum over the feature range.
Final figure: -1.97 angstroms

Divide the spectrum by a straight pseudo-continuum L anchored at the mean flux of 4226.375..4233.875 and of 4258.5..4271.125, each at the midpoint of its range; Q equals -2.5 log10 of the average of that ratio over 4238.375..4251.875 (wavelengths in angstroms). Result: -0.13 mag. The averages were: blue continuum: 17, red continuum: 18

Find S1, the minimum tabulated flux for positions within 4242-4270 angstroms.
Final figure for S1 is 15.65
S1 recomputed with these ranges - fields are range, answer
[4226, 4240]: 16.51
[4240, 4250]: 19.18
